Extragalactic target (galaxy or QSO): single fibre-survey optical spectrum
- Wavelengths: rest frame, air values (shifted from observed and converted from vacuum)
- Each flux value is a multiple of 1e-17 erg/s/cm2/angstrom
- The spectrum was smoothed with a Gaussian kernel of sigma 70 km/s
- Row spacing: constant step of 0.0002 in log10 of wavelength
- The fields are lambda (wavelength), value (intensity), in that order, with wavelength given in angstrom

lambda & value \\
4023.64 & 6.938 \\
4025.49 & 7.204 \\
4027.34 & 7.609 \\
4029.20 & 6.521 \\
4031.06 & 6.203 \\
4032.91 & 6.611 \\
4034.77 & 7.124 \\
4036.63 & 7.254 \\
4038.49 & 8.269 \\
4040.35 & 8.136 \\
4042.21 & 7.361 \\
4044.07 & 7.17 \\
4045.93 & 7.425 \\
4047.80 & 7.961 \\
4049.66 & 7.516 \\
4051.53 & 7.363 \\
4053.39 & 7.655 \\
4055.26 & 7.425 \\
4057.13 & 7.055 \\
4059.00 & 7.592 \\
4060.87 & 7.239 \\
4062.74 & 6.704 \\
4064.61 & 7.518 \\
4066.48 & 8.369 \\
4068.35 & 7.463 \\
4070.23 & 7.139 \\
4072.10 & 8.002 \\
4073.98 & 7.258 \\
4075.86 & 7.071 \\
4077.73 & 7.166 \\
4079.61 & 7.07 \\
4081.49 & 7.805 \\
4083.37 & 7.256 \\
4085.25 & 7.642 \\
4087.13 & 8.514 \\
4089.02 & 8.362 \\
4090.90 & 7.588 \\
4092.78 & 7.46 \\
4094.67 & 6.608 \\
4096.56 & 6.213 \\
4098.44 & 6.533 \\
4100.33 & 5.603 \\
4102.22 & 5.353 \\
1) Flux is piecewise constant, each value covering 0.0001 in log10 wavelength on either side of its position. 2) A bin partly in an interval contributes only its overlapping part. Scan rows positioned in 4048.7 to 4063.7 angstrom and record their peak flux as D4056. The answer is 7.655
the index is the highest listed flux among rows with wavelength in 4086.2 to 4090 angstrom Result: 8.514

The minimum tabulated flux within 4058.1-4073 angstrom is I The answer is 6.704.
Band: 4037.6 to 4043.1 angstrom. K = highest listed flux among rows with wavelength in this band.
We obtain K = 8.269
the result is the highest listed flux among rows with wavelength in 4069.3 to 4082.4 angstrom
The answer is 8.002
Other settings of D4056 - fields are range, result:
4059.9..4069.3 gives 8.369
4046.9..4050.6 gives 7.961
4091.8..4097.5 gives 7.46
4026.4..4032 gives 7.609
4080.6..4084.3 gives 7.805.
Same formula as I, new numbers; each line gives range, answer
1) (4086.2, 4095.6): 6.608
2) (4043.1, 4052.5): 7.17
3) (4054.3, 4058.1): 7.055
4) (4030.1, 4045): 6.203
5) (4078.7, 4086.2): 7.07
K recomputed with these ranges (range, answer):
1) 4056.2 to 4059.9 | 7.592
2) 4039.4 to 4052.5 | 8.136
